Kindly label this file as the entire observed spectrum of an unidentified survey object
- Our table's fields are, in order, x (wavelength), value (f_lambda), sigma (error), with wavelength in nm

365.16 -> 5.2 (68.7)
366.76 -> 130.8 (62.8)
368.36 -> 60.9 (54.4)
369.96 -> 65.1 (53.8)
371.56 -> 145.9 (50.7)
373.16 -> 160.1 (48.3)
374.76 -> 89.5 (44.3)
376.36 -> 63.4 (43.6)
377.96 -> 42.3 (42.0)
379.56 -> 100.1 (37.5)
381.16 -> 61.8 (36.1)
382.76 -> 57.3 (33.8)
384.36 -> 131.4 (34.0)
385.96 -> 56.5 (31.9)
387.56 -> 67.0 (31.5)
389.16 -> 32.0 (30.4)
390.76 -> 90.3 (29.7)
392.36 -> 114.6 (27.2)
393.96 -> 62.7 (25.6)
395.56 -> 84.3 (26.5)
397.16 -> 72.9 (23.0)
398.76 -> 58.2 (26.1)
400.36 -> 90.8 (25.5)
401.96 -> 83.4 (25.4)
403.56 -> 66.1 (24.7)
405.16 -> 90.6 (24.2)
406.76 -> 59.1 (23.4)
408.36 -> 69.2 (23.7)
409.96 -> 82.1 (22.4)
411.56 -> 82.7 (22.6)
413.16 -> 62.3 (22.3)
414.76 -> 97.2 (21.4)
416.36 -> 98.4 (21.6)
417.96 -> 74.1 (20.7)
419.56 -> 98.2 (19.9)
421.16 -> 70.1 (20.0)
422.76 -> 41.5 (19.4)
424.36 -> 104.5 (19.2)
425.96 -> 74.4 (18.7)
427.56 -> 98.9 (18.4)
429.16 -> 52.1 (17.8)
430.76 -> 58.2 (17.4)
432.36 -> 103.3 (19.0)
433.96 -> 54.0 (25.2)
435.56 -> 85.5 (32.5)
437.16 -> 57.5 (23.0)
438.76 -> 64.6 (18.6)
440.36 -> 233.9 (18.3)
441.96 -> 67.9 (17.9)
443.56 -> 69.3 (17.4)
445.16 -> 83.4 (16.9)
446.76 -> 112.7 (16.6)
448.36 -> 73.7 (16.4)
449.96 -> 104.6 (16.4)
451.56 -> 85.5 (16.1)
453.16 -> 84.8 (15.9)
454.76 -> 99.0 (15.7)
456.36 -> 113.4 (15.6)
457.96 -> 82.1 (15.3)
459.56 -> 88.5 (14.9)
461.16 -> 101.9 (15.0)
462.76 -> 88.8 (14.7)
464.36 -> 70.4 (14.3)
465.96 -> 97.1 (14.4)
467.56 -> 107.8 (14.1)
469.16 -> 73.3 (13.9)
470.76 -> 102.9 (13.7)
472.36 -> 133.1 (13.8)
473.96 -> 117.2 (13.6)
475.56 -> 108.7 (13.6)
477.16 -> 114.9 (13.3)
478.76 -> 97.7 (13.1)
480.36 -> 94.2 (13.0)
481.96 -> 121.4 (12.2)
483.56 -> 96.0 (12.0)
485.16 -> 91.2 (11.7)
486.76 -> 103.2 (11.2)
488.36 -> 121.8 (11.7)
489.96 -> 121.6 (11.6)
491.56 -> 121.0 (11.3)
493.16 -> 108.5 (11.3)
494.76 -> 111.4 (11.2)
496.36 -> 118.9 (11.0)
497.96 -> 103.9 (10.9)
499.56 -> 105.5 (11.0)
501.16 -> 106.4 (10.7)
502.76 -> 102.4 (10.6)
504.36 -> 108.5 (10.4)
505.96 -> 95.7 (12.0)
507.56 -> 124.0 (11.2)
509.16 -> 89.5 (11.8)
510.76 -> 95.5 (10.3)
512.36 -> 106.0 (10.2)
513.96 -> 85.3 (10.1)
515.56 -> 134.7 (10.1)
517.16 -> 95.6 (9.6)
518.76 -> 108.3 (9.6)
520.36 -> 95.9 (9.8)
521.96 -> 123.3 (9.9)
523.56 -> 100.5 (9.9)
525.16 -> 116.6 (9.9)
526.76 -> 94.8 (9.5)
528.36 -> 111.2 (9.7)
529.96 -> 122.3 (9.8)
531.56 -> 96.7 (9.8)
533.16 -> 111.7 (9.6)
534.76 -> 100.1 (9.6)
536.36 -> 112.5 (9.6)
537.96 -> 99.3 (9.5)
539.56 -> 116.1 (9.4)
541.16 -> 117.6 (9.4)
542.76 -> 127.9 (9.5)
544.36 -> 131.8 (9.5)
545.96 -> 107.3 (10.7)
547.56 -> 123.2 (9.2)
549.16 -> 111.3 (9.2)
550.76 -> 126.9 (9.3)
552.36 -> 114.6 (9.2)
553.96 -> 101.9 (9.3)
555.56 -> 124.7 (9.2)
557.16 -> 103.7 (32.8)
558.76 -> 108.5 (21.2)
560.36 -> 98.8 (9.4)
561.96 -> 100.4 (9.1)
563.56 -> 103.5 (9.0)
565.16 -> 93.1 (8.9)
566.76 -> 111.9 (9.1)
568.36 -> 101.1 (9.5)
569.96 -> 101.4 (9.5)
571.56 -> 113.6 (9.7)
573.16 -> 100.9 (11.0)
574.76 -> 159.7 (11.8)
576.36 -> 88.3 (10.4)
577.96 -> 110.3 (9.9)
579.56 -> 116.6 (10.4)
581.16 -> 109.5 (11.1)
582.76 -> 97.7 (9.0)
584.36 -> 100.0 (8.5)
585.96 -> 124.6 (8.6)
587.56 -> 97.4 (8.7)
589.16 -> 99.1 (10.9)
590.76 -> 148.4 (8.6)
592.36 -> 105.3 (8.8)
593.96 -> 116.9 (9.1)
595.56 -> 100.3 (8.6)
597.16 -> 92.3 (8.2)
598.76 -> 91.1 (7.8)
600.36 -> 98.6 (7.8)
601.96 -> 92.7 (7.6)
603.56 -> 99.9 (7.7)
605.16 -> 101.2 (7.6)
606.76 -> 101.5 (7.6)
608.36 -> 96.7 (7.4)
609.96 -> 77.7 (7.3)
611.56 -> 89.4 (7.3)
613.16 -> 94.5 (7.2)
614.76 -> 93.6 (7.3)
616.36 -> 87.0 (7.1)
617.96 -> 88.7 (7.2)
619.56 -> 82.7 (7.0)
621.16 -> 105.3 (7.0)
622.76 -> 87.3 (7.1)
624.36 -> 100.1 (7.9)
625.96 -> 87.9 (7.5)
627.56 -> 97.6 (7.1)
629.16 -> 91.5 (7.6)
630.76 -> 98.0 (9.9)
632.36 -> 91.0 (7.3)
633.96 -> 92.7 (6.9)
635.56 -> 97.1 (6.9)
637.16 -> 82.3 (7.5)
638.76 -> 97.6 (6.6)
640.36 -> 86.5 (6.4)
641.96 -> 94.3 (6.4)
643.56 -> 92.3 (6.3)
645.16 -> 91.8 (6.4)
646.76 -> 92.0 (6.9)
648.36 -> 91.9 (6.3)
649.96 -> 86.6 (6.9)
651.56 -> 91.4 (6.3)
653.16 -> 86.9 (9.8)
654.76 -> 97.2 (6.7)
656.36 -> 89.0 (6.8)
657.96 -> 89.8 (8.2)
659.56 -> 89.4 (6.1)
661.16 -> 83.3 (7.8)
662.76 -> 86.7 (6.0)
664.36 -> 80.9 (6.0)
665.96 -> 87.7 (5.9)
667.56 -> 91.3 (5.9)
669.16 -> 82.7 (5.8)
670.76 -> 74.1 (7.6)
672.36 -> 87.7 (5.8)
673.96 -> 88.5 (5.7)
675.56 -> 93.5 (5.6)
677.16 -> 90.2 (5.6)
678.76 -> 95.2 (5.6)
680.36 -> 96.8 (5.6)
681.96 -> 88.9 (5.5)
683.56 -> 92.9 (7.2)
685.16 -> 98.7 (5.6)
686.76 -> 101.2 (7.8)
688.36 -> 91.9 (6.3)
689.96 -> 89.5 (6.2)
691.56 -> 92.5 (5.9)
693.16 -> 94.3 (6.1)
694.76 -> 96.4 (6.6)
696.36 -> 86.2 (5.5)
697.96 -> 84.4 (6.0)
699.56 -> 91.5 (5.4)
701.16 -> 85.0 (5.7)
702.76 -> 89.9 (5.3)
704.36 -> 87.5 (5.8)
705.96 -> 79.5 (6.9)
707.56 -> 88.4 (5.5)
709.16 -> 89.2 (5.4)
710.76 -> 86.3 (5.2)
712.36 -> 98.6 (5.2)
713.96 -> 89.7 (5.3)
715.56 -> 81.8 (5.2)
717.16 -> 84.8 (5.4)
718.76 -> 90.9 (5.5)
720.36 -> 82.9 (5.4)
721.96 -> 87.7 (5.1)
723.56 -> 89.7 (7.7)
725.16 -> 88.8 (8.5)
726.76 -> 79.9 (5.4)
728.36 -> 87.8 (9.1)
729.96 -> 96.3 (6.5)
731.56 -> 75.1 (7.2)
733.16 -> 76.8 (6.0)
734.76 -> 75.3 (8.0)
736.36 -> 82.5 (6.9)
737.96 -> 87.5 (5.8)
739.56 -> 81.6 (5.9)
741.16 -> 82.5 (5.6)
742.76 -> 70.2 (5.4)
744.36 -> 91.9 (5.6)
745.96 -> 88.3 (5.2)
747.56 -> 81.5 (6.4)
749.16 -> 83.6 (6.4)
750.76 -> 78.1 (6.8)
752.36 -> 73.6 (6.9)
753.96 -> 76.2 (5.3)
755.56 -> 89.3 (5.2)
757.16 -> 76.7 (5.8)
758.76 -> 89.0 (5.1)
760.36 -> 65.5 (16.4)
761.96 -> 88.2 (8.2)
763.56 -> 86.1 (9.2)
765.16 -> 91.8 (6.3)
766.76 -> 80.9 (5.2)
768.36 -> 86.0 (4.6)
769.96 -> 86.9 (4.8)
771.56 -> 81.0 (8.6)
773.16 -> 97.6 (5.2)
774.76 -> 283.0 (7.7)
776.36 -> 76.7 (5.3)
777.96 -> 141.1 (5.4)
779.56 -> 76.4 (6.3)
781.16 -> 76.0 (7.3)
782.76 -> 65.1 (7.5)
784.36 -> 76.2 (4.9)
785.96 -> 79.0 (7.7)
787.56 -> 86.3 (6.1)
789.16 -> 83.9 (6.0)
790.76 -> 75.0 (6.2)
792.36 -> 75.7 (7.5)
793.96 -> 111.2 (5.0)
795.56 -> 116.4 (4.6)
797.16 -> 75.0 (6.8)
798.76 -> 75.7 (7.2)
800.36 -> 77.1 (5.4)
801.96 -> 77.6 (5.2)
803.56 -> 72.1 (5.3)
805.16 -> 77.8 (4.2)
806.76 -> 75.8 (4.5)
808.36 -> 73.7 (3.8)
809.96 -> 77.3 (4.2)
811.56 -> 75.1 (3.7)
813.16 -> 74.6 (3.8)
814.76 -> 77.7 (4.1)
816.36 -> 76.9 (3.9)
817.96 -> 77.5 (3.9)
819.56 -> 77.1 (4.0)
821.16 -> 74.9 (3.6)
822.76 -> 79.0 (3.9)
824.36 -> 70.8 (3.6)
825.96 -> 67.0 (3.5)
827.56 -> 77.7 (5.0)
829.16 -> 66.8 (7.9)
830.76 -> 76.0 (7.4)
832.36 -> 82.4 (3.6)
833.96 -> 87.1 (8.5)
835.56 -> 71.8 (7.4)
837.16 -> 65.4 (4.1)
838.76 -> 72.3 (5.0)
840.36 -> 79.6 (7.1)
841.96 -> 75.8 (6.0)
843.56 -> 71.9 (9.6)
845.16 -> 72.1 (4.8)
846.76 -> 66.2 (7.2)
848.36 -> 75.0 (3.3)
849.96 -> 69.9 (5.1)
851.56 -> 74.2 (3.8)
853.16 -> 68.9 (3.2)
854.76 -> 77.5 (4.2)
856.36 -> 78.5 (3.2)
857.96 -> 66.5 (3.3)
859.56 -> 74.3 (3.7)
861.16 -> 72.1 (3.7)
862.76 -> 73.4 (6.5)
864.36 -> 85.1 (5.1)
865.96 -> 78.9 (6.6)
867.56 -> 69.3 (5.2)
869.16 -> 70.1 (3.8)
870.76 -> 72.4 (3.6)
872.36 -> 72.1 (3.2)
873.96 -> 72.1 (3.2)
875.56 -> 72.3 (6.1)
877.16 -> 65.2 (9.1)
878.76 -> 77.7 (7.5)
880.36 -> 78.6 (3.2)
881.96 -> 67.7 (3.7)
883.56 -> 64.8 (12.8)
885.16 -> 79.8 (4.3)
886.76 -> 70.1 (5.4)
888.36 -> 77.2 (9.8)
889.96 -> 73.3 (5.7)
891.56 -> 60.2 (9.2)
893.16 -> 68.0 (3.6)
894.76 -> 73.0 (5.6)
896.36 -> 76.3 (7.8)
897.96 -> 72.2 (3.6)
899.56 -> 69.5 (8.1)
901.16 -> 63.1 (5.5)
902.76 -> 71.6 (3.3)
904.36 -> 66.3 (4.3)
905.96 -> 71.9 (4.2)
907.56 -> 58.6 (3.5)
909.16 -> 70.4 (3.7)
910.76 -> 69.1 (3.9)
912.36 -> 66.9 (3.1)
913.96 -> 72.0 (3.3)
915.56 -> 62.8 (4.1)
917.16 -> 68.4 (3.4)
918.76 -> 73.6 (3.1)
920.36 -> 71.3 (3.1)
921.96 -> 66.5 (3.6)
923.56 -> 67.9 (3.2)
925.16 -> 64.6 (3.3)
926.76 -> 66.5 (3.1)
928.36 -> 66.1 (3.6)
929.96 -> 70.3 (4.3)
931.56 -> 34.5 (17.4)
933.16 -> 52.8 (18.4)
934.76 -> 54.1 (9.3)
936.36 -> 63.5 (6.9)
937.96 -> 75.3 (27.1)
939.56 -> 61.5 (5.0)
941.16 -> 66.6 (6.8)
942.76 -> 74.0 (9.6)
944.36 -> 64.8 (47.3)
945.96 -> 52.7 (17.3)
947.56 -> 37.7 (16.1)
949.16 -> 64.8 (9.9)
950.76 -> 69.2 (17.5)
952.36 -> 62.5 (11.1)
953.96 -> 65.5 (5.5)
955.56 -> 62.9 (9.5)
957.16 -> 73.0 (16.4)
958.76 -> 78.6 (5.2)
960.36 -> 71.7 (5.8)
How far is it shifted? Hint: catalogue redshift 0.18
